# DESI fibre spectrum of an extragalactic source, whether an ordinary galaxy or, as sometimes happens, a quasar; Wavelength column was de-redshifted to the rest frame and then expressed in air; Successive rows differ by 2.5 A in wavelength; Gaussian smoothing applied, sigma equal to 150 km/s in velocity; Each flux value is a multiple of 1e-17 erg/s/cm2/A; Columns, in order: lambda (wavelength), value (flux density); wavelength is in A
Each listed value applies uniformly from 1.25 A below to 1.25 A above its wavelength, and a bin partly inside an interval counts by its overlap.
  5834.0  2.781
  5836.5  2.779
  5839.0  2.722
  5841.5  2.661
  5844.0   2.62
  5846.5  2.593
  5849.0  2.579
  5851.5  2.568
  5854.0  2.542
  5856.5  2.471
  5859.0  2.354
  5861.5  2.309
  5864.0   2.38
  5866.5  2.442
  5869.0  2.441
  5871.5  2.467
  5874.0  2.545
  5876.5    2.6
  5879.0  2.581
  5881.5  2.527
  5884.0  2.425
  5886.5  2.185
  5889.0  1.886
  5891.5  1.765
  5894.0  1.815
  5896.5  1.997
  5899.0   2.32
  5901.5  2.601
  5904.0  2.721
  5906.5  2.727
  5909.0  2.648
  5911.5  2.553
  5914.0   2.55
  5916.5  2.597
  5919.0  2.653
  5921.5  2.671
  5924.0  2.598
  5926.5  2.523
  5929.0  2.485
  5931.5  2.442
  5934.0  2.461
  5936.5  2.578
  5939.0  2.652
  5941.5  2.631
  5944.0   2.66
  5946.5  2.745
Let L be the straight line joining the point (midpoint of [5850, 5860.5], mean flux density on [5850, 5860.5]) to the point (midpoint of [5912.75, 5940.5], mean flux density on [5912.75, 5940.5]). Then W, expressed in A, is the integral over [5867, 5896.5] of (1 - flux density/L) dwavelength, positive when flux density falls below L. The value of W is 2.7 A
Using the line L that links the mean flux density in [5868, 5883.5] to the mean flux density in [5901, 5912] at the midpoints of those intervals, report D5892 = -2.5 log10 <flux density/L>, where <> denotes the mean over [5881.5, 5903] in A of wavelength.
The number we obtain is 0.20 mag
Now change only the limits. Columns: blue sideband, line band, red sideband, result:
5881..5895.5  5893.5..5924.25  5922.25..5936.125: -0.095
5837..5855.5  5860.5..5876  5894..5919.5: 0.057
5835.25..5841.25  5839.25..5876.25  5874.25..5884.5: 0.058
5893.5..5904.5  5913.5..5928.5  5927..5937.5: -0.074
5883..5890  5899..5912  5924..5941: -0.135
